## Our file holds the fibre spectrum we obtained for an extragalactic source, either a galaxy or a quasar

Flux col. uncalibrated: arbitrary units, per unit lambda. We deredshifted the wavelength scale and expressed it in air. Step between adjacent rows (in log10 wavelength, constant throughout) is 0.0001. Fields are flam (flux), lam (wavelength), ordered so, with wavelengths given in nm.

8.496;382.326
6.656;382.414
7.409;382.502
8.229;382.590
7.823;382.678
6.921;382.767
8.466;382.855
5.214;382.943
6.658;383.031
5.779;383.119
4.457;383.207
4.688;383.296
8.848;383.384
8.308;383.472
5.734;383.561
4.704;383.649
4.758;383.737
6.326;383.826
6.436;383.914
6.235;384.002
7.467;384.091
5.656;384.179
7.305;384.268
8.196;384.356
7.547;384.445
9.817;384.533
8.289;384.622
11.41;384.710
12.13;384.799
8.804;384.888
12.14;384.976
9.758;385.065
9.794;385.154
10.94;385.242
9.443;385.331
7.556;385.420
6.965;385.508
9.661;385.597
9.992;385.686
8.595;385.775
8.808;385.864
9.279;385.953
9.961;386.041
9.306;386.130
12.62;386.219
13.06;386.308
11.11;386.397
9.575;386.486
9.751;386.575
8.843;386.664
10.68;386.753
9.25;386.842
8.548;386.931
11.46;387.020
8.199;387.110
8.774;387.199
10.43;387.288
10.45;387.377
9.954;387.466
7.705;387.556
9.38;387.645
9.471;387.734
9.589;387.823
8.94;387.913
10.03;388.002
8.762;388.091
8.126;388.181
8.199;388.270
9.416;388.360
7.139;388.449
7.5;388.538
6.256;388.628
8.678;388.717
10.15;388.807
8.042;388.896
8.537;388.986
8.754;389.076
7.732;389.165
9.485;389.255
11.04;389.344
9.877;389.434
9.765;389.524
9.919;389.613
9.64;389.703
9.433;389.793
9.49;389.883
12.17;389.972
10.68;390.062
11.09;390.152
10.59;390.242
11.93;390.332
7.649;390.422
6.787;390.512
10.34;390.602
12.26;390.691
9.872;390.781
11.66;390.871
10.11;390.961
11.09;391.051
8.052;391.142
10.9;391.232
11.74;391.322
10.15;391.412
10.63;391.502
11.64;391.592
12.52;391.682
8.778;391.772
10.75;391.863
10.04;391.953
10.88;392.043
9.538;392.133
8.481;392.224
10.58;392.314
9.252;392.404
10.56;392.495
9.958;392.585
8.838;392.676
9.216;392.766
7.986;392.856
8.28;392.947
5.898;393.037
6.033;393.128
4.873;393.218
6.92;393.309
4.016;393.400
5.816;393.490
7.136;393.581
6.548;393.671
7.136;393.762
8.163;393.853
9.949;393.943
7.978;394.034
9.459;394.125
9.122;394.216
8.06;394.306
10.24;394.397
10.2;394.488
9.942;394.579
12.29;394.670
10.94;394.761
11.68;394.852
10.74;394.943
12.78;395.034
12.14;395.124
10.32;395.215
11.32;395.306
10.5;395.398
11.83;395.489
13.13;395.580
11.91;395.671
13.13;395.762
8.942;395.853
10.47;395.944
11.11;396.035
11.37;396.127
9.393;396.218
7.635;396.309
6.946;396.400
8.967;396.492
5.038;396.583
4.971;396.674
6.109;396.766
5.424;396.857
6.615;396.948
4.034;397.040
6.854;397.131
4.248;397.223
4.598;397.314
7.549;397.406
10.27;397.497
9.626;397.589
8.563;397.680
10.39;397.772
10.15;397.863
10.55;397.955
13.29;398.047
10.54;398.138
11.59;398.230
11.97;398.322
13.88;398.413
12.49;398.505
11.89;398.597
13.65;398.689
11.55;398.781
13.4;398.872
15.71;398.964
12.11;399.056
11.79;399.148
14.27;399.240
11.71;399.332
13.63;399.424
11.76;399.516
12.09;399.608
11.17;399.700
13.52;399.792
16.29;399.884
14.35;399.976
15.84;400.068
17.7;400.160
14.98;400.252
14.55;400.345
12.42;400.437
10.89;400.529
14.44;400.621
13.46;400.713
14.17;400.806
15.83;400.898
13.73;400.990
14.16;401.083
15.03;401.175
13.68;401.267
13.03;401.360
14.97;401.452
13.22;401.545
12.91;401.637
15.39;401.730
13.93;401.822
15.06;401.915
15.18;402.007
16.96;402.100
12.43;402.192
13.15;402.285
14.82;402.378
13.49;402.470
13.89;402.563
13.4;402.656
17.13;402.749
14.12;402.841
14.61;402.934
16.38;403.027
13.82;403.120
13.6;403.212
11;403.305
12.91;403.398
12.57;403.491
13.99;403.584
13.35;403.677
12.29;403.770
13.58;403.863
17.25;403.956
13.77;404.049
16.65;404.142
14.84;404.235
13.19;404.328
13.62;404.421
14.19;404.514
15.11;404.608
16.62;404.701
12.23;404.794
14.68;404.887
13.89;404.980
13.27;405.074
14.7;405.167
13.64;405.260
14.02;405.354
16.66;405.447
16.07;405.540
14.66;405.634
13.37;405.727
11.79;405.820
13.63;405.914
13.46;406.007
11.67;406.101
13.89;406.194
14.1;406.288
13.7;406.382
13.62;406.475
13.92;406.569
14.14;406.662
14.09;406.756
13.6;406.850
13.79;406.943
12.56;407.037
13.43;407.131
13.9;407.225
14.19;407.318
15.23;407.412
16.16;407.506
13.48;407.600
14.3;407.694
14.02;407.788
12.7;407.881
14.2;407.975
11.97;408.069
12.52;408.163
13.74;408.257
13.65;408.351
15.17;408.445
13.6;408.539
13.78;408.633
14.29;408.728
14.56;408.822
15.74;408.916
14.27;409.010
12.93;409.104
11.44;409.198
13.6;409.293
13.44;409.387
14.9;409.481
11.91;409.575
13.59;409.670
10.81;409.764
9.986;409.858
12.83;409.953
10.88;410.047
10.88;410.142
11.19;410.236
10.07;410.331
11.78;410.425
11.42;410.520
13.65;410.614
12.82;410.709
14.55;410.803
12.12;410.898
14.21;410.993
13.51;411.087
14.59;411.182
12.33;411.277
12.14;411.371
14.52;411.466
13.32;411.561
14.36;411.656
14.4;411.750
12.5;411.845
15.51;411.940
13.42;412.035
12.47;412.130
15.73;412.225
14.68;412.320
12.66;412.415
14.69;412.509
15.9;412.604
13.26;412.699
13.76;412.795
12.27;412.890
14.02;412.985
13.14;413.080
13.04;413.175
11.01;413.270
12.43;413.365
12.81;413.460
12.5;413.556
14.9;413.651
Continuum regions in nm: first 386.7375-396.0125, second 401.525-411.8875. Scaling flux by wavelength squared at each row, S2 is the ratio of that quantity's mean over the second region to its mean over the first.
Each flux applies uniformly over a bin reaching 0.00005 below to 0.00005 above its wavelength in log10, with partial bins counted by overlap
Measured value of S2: 1.55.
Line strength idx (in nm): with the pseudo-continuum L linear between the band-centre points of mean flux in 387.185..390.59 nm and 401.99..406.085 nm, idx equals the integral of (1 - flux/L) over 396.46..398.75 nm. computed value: 0.60 nm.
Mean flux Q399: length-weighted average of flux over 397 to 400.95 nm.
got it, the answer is 12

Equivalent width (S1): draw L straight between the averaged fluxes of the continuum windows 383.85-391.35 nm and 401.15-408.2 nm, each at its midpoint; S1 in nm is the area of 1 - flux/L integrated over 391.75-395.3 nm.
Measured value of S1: 0.640 nm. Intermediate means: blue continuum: 9.42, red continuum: 14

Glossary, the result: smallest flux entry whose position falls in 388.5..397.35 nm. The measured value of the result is 4.016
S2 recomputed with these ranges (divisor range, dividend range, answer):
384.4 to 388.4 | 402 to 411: 1.57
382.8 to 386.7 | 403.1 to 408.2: 1.83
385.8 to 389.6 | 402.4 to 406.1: 1.64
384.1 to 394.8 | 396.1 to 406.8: 1.45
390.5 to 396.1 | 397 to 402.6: 1.34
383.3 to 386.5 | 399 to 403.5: 1.73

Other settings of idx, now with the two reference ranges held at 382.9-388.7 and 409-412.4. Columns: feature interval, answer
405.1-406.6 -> -0.225 nm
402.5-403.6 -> -0.220 nm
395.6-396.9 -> 0.207 nm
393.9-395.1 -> -0.018 nm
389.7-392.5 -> -0.221 nm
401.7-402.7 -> -0.249 nm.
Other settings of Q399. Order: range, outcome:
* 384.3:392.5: 9.7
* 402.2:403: 14.3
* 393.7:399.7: 10.2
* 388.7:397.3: 9.28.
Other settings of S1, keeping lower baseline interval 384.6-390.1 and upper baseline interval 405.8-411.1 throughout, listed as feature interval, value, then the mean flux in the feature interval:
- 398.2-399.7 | -0.14 nm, 12.7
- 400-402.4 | -0.47 nm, 14.3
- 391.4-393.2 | 0.17 nm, 9.42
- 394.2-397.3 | 0.47 nm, 9.32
